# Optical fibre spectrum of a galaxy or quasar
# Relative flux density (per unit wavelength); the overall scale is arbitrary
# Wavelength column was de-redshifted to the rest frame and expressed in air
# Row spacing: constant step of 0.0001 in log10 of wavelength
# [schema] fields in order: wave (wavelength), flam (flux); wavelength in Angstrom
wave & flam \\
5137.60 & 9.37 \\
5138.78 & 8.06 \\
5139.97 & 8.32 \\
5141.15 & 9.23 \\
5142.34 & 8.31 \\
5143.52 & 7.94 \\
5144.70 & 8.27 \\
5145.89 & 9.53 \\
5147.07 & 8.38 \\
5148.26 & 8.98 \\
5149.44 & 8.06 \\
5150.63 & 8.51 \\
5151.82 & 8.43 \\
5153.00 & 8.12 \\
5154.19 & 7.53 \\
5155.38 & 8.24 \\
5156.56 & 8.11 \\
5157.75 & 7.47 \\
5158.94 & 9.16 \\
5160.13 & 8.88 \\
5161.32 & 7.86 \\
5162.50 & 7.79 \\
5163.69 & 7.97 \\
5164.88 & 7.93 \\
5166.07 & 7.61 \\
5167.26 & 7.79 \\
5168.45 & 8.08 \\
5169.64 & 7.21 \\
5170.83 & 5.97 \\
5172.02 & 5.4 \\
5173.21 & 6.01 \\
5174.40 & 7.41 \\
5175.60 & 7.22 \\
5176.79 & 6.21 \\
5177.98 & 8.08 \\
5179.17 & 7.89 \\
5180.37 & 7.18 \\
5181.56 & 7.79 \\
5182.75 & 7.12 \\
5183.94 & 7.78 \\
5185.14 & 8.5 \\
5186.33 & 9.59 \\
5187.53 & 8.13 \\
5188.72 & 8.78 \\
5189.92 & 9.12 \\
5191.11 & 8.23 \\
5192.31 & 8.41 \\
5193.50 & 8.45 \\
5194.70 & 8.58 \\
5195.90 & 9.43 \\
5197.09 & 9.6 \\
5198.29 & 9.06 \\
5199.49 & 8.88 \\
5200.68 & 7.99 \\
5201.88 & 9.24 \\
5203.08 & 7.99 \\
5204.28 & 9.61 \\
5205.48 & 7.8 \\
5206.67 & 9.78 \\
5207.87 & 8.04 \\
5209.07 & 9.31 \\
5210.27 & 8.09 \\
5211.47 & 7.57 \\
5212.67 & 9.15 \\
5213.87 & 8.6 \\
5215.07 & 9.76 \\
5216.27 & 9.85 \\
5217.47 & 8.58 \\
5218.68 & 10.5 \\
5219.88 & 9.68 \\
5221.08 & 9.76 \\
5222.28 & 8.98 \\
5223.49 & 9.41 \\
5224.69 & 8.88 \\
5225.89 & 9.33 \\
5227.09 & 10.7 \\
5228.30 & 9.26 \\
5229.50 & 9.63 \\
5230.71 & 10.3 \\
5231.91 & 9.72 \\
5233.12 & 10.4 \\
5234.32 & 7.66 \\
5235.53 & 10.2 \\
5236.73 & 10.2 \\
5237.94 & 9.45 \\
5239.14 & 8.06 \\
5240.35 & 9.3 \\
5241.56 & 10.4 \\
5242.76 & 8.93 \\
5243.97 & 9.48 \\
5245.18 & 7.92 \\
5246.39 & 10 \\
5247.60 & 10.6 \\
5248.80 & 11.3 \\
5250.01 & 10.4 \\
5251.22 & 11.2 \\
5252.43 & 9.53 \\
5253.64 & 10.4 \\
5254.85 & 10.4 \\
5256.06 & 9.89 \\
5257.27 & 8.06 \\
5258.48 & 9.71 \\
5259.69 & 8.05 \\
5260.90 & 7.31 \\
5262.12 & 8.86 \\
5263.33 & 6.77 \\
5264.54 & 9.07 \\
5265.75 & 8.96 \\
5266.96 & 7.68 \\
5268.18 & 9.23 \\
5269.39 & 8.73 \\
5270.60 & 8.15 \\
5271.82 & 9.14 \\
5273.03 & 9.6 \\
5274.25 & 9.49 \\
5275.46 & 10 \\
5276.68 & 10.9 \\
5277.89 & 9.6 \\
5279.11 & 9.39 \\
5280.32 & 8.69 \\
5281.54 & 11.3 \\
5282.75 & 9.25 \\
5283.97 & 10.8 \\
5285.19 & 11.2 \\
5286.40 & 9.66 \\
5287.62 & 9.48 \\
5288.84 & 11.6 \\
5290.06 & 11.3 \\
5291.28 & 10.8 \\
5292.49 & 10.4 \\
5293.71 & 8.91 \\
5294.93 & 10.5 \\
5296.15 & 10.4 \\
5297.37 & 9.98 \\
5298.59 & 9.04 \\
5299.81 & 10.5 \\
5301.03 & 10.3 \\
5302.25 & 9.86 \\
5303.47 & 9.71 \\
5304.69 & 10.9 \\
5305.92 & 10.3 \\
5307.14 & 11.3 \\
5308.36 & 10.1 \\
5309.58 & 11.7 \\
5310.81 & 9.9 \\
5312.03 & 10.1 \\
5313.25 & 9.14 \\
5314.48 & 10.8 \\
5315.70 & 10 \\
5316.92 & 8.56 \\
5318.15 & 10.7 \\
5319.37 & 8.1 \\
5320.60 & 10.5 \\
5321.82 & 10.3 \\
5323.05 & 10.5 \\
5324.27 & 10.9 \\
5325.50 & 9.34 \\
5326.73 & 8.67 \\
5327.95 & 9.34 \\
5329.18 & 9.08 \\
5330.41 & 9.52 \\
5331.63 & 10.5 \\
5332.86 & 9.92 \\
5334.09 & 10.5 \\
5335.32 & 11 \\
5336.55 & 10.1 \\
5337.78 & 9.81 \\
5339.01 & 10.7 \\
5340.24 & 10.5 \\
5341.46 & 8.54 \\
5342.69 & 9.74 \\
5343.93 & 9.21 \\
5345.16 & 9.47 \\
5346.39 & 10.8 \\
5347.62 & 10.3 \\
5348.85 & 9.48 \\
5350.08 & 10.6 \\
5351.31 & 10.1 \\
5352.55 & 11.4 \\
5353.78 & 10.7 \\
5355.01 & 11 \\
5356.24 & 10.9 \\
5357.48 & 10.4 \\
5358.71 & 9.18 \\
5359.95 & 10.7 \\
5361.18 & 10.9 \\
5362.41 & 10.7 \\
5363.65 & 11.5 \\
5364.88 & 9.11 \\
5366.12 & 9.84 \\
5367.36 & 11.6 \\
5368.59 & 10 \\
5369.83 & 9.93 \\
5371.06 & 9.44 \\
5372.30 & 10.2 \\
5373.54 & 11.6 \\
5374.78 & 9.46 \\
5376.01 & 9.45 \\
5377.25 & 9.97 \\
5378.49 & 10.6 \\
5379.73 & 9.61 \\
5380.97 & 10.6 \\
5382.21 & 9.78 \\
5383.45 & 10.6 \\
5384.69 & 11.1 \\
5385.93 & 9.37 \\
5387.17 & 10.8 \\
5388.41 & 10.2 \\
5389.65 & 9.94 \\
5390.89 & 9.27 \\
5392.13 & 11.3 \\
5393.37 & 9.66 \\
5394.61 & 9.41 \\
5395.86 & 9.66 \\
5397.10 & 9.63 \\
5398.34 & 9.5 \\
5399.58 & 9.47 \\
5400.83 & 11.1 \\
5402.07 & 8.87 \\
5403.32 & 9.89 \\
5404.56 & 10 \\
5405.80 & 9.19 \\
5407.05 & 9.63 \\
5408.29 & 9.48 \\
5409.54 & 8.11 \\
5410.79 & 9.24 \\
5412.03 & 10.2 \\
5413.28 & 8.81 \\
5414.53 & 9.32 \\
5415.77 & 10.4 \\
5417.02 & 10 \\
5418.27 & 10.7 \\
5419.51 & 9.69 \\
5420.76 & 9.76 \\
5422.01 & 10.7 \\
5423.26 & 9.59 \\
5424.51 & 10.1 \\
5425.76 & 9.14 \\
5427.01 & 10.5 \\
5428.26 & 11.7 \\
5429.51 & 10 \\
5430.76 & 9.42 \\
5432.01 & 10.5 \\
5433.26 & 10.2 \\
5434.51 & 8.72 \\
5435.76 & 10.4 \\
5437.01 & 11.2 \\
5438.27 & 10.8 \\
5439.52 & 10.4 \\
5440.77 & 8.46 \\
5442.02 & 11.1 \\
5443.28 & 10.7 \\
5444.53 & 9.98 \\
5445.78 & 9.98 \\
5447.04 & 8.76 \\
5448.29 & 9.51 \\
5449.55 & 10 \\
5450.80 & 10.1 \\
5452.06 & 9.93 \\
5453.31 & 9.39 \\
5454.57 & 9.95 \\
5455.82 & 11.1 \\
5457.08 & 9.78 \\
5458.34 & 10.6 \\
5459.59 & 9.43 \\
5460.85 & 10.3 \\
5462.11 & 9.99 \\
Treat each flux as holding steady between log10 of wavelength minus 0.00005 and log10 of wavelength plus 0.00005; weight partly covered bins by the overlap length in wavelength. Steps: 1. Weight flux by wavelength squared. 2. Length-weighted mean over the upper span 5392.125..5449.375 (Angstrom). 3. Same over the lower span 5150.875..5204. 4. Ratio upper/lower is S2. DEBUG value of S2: 1.35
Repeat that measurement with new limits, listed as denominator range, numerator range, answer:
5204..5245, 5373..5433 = 1.14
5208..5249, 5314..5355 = 1.11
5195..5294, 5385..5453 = 1.12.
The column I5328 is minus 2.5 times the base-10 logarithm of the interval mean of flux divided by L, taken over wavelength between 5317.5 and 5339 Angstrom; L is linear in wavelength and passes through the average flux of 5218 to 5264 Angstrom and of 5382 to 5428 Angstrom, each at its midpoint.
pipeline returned -0.03 mag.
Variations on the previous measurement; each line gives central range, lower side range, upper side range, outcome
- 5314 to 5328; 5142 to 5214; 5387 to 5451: -0.07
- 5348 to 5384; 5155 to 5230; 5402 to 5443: -0.09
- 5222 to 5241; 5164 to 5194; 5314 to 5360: -0.12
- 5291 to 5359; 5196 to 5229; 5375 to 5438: -0.06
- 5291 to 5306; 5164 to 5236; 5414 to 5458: -0.10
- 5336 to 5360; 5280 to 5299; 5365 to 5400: 0.00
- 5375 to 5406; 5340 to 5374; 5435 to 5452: 0.03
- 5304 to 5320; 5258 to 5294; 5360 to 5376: -0.03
